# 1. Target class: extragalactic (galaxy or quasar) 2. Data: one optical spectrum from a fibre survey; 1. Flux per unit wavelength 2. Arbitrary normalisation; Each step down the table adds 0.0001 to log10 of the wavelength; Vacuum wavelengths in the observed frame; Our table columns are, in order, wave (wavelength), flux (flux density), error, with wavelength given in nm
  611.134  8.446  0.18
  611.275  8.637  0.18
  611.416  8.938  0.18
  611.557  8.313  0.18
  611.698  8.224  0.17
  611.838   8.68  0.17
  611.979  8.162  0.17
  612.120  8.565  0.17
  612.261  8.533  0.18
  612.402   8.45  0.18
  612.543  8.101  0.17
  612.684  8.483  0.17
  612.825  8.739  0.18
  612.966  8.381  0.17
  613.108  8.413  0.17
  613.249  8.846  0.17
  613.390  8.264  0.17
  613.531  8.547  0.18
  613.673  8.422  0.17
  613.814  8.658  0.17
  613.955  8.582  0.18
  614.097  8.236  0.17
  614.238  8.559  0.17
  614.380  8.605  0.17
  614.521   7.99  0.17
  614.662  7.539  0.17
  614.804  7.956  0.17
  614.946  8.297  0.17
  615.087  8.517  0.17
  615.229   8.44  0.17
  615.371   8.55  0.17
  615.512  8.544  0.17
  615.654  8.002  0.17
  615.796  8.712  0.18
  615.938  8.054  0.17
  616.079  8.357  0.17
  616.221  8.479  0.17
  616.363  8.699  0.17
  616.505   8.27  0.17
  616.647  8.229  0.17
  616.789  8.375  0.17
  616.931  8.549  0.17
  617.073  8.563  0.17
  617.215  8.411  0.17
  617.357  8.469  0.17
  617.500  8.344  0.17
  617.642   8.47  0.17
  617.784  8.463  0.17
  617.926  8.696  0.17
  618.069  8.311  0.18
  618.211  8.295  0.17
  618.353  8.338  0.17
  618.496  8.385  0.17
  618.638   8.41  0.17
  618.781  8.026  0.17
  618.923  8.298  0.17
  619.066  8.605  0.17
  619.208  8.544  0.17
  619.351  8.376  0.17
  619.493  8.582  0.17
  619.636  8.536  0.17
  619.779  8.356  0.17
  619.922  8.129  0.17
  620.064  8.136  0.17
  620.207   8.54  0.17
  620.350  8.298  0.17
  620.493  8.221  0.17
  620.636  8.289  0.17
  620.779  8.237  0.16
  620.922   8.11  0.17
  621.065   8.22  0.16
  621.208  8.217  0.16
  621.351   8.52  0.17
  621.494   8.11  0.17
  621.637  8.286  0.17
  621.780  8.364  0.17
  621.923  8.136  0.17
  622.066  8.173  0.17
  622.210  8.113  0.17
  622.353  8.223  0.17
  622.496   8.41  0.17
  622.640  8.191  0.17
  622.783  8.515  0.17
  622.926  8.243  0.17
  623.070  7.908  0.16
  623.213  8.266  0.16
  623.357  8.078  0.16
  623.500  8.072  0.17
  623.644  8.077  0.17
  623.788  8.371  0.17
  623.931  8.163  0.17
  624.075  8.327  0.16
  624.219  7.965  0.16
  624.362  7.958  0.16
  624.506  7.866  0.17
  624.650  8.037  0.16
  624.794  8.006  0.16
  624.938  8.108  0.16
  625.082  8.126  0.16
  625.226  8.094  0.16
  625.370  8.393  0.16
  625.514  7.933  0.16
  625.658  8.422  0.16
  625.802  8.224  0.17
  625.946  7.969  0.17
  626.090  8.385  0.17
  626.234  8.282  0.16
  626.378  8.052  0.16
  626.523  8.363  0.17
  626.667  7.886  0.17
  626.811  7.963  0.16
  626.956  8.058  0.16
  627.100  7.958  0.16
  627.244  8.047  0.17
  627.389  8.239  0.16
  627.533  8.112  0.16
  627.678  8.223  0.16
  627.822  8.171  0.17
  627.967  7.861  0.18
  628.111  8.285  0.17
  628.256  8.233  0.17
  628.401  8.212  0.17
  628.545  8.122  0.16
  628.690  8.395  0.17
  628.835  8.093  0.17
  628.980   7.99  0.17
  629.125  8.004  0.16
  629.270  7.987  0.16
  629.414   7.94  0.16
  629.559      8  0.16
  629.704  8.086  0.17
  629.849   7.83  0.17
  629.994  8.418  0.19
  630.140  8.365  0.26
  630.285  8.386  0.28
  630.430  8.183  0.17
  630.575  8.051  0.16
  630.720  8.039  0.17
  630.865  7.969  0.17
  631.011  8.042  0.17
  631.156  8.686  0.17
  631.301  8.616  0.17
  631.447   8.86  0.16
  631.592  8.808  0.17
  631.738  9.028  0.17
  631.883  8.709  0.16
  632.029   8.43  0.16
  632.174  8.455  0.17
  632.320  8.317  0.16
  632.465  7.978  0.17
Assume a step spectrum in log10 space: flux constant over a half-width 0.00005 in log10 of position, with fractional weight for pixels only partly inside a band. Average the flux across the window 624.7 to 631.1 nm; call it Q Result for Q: 8.13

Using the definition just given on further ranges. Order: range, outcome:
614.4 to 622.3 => 8.33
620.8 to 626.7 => 8.18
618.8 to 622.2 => 8.31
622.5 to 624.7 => 8.14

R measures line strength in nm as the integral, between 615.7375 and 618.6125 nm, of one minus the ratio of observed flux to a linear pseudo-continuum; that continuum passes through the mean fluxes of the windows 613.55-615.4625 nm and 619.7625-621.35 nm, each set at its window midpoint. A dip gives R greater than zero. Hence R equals -0.04 nm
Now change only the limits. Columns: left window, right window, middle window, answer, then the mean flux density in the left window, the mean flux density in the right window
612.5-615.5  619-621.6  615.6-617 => 0.00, 8.39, 8.33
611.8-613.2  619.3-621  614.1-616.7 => 0.02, 8.45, 8.31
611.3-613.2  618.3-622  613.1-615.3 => 0.02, 8.47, 8.32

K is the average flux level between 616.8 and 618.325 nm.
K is 8.45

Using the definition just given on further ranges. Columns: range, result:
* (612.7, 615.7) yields 8.39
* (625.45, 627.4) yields 8.13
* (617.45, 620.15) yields 8.39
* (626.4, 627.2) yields 8.05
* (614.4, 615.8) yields 8.25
